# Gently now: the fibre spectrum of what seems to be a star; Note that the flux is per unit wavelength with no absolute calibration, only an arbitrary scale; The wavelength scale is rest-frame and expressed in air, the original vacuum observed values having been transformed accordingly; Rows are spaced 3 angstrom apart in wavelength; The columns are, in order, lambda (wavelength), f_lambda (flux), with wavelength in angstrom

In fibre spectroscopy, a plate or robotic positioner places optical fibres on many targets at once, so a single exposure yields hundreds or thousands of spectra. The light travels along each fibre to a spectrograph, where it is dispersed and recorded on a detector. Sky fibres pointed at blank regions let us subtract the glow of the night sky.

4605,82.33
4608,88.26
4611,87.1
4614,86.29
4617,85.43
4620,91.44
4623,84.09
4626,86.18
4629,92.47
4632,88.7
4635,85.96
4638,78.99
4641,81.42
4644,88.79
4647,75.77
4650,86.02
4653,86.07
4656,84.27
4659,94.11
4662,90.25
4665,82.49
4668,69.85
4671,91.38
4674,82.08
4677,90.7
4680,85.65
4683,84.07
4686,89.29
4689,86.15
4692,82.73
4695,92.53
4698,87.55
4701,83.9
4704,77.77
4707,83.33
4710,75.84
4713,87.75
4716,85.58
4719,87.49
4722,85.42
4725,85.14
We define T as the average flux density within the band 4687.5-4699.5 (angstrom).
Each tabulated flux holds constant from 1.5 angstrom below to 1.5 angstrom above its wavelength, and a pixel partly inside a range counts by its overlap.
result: 87.2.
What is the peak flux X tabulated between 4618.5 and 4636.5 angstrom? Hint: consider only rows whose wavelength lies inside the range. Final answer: 92.47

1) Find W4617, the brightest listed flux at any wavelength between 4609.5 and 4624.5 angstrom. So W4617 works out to 91.44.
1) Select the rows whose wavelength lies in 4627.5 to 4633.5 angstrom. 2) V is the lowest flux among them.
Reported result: 88.7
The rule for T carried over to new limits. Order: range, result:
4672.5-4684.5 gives 85.6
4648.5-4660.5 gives 87.6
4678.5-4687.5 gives 86.3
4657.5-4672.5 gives 85.6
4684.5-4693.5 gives 86.1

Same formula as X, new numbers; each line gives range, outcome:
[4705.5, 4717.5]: 87.75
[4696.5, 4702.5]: 87.55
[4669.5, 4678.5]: 91.38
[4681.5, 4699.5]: 92.53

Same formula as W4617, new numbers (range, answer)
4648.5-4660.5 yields 94.11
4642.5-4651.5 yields 88.79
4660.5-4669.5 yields 90.25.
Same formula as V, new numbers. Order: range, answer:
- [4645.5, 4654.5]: 75.77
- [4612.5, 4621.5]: 85.43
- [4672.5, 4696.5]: 82.08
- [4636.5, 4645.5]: 78.99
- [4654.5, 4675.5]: 69.85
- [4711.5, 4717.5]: 85.58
